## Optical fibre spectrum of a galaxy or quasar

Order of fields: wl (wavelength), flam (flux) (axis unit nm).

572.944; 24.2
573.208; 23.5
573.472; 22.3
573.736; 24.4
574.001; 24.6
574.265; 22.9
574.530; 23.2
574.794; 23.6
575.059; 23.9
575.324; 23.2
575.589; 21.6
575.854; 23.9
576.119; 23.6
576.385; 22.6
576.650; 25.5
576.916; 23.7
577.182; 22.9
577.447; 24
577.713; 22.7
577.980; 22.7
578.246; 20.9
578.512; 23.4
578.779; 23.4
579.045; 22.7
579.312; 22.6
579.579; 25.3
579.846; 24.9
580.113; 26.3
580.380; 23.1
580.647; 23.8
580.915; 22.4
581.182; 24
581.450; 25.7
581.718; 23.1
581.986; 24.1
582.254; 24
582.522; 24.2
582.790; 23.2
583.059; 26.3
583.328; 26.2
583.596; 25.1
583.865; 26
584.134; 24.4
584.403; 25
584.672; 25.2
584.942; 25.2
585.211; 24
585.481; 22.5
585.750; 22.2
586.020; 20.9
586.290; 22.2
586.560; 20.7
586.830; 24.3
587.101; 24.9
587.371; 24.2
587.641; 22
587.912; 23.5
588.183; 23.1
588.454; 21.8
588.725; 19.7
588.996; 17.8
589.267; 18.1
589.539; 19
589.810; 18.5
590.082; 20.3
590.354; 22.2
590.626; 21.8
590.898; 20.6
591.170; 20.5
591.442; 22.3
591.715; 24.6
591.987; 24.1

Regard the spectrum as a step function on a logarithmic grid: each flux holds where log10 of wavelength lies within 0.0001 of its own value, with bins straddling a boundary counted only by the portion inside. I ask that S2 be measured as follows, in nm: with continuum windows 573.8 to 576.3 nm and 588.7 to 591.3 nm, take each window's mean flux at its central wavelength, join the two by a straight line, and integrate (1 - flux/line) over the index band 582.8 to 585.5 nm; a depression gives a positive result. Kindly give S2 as -0.48 nm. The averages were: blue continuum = 23.4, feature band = 25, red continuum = 19.9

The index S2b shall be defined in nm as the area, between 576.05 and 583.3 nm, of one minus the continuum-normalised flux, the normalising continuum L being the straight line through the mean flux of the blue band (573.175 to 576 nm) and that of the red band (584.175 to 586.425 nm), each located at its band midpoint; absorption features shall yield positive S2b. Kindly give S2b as -0.118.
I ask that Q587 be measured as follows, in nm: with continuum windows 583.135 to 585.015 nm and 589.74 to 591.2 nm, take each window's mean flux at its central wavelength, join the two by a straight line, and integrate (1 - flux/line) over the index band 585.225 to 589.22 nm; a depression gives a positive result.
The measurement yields 0.17 nm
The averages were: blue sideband 25.3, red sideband 20.8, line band 22.1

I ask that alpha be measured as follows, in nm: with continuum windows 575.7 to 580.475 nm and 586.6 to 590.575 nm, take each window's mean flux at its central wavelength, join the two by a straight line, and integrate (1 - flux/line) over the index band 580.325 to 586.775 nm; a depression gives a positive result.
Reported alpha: -0.43 nm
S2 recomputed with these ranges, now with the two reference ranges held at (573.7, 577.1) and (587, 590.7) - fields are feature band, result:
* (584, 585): -0.14 nm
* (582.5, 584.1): -0.22 nm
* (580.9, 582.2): -0.09 nm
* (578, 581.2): -0.10 nm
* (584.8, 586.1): -0.08 nm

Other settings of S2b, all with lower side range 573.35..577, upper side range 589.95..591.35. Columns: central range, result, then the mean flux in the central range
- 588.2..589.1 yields 0.05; 20.3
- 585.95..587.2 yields -0.05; 22.6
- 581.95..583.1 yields -0.10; 24.2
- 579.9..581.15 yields -0.07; 24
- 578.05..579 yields 0.02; 22.6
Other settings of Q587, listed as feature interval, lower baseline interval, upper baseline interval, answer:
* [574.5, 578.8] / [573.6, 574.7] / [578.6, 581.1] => 0.10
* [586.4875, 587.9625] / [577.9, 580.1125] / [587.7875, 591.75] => -0.13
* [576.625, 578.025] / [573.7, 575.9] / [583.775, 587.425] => 0.00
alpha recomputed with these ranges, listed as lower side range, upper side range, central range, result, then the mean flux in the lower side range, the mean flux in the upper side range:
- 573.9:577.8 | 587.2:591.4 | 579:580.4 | -0.10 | 23.5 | 20.9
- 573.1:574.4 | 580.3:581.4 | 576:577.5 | -0.01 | 23.5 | 23.5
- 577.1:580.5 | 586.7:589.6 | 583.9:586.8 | -0.14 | 23.5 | 21.7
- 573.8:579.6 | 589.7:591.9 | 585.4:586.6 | 0.02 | 23.3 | 21.4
